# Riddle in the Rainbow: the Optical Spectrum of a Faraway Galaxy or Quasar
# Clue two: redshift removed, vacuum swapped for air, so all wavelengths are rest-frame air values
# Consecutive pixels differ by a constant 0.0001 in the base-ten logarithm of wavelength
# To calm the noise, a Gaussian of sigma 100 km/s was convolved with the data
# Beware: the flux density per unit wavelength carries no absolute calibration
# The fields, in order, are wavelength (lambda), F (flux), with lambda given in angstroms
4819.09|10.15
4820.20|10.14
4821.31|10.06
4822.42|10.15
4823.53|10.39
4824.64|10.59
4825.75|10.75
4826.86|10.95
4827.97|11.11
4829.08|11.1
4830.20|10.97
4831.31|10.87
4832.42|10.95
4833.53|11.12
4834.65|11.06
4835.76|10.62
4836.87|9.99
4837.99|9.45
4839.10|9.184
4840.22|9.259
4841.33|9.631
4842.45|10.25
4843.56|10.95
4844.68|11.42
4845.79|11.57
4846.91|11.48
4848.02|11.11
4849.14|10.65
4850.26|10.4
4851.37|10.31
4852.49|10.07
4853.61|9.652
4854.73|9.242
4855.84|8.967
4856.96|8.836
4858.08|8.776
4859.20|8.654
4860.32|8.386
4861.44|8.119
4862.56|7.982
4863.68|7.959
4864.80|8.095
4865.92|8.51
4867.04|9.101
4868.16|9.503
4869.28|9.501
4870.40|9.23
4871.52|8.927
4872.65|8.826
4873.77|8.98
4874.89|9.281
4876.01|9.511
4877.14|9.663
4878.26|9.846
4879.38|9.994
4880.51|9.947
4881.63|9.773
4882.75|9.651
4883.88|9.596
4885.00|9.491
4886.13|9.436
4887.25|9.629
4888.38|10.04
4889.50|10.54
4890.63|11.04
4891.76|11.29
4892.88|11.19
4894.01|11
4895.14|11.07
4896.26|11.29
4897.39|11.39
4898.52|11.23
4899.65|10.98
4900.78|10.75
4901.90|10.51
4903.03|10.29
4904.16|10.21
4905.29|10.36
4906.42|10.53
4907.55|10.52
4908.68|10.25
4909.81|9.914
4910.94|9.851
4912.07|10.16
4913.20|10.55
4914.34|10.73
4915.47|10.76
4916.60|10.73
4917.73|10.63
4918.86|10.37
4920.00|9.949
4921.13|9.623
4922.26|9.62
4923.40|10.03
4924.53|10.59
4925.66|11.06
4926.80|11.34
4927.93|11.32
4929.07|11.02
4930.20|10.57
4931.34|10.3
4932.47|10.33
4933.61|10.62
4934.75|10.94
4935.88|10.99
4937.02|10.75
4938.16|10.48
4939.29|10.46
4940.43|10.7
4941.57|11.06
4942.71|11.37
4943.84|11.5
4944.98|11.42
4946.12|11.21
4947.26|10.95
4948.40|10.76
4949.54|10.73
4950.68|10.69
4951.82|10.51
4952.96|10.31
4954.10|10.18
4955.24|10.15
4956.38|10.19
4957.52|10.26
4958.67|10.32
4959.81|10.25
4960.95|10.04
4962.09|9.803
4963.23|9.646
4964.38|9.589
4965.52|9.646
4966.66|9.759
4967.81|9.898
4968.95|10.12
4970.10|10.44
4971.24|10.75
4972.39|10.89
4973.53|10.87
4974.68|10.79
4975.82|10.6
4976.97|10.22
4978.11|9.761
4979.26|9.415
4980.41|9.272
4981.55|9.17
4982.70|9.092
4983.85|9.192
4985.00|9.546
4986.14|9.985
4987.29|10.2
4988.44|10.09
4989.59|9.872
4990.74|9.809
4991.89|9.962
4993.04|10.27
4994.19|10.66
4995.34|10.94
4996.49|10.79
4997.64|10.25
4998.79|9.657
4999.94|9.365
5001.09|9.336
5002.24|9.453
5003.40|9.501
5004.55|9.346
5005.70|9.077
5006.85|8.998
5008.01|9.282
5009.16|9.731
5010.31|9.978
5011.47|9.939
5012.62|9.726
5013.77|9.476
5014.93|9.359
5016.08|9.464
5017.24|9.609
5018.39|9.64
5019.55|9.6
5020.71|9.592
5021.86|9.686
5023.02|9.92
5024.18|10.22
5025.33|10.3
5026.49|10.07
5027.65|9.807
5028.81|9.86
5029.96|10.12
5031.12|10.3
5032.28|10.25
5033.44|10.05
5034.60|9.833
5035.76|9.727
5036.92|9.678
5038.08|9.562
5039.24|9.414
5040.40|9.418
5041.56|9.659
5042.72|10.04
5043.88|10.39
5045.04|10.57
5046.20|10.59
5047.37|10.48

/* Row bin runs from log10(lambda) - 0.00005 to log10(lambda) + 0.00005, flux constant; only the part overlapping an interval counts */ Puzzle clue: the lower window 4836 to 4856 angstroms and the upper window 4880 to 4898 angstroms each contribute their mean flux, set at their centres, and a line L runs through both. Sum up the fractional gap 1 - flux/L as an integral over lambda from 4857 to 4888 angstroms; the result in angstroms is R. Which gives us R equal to 3.6 angstroms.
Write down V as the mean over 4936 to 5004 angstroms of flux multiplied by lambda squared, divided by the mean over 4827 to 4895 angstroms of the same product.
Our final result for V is 1.08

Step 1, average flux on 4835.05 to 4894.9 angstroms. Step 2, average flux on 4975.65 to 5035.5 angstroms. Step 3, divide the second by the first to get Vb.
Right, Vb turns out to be 1.01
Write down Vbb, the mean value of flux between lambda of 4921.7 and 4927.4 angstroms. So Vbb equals 10.5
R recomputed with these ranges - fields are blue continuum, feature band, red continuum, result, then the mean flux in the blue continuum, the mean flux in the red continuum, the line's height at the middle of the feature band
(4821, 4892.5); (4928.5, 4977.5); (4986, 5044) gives -3.32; 9.88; 9.82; 9.85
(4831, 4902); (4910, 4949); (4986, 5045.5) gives -3.04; 9.93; 9.84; 9.89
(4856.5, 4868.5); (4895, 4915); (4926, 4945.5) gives -1.40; 8.52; 10.9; 9.89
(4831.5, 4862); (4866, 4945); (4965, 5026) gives -2.99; 10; 9.86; 9.95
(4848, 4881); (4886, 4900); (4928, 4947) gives -1.34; 9.23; 10.9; 9.87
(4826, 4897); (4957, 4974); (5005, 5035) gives -0.57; 9.93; 9.76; 9.82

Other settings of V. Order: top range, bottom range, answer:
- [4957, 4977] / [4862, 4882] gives 1.16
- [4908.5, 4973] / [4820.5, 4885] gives 1.10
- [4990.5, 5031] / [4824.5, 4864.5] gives 1.04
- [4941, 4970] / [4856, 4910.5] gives 1.10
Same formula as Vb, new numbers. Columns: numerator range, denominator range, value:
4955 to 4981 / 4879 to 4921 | 0.97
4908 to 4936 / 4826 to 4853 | 0.99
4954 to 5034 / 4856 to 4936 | 0.99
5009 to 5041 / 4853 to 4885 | 1.08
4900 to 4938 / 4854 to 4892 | 1.13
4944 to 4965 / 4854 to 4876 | 1.18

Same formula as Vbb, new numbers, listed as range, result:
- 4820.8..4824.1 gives 10.2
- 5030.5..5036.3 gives 10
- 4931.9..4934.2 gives 10.5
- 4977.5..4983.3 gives 9.35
